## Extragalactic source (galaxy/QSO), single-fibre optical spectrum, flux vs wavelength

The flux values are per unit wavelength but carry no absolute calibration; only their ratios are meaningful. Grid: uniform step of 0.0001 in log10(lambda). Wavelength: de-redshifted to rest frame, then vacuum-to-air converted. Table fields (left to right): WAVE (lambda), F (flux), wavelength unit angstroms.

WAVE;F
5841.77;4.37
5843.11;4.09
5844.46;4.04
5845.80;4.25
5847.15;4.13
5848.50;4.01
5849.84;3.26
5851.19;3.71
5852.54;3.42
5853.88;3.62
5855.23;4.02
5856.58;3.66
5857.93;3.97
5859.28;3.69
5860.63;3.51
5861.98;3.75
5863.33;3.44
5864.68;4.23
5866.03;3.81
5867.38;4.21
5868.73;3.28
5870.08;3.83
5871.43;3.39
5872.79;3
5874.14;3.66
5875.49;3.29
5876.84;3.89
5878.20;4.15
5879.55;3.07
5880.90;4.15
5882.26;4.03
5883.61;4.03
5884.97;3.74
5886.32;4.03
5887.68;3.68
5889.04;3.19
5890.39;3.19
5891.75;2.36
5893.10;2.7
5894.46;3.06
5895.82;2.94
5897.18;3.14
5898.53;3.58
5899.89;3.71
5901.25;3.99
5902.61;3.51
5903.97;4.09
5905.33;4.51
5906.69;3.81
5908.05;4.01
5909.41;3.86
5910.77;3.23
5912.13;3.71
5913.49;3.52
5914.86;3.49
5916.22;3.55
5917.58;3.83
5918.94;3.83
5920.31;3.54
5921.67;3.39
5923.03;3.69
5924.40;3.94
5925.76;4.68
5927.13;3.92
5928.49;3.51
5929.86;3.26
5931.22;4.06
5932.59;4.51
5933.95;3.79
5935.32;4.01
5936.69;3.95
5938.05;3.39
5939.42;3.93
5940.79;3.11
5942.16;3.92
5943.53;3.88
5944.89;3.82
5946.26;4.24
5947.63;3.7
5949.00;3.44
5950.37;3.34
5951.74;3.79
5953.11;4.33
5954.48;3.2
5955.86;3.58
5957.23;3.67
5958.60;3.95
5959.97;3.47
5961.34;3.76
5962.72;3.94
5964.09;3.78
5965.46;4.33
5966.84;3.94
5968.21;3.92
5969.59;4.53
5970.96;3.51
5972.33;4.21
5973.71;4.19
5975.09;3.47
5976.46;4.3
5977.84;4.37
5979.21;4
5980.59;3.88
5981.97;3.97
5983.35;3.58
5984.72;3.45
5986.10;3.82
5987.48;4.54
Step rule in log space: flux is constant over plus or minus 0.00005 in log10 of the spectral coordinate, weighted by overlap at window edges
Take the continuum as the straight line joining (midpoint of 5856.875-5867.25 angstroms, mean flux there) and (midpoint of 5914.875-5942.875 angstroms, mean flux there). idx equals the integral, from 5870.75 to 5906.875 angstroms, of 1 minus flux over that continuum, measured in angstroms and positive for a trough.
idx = 2.3 angstroms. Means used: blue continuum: 3.79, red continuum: 3.78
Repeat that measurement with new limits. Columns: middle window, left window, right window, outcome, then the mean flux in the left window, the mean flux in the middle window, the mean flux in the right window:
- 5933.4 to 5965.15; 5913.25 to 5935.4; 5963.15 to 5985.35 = 1.1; 3.79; 3.75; 3.97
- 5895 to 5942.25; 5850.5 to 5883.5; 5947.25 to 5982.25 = 0.7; 3.7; 3.74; 3.87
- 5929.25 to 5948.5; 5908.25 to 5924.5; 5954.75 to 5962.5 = -0.9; 3.63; 3.83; 3.67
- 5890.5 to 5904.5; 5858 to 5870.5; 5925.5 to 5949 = 1.8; 3.76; 3.29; 3.84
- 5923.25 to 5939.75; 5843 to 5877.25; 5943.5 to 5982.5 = -0.3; 3.73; 3.91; 3.88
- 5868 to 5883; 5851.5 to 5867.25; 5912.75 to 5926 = 0.5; 3.75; 3.62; 3.71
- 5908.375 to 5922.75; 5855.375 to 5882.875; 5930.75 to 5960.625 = 0.5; 3.71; 3.61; 3.77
